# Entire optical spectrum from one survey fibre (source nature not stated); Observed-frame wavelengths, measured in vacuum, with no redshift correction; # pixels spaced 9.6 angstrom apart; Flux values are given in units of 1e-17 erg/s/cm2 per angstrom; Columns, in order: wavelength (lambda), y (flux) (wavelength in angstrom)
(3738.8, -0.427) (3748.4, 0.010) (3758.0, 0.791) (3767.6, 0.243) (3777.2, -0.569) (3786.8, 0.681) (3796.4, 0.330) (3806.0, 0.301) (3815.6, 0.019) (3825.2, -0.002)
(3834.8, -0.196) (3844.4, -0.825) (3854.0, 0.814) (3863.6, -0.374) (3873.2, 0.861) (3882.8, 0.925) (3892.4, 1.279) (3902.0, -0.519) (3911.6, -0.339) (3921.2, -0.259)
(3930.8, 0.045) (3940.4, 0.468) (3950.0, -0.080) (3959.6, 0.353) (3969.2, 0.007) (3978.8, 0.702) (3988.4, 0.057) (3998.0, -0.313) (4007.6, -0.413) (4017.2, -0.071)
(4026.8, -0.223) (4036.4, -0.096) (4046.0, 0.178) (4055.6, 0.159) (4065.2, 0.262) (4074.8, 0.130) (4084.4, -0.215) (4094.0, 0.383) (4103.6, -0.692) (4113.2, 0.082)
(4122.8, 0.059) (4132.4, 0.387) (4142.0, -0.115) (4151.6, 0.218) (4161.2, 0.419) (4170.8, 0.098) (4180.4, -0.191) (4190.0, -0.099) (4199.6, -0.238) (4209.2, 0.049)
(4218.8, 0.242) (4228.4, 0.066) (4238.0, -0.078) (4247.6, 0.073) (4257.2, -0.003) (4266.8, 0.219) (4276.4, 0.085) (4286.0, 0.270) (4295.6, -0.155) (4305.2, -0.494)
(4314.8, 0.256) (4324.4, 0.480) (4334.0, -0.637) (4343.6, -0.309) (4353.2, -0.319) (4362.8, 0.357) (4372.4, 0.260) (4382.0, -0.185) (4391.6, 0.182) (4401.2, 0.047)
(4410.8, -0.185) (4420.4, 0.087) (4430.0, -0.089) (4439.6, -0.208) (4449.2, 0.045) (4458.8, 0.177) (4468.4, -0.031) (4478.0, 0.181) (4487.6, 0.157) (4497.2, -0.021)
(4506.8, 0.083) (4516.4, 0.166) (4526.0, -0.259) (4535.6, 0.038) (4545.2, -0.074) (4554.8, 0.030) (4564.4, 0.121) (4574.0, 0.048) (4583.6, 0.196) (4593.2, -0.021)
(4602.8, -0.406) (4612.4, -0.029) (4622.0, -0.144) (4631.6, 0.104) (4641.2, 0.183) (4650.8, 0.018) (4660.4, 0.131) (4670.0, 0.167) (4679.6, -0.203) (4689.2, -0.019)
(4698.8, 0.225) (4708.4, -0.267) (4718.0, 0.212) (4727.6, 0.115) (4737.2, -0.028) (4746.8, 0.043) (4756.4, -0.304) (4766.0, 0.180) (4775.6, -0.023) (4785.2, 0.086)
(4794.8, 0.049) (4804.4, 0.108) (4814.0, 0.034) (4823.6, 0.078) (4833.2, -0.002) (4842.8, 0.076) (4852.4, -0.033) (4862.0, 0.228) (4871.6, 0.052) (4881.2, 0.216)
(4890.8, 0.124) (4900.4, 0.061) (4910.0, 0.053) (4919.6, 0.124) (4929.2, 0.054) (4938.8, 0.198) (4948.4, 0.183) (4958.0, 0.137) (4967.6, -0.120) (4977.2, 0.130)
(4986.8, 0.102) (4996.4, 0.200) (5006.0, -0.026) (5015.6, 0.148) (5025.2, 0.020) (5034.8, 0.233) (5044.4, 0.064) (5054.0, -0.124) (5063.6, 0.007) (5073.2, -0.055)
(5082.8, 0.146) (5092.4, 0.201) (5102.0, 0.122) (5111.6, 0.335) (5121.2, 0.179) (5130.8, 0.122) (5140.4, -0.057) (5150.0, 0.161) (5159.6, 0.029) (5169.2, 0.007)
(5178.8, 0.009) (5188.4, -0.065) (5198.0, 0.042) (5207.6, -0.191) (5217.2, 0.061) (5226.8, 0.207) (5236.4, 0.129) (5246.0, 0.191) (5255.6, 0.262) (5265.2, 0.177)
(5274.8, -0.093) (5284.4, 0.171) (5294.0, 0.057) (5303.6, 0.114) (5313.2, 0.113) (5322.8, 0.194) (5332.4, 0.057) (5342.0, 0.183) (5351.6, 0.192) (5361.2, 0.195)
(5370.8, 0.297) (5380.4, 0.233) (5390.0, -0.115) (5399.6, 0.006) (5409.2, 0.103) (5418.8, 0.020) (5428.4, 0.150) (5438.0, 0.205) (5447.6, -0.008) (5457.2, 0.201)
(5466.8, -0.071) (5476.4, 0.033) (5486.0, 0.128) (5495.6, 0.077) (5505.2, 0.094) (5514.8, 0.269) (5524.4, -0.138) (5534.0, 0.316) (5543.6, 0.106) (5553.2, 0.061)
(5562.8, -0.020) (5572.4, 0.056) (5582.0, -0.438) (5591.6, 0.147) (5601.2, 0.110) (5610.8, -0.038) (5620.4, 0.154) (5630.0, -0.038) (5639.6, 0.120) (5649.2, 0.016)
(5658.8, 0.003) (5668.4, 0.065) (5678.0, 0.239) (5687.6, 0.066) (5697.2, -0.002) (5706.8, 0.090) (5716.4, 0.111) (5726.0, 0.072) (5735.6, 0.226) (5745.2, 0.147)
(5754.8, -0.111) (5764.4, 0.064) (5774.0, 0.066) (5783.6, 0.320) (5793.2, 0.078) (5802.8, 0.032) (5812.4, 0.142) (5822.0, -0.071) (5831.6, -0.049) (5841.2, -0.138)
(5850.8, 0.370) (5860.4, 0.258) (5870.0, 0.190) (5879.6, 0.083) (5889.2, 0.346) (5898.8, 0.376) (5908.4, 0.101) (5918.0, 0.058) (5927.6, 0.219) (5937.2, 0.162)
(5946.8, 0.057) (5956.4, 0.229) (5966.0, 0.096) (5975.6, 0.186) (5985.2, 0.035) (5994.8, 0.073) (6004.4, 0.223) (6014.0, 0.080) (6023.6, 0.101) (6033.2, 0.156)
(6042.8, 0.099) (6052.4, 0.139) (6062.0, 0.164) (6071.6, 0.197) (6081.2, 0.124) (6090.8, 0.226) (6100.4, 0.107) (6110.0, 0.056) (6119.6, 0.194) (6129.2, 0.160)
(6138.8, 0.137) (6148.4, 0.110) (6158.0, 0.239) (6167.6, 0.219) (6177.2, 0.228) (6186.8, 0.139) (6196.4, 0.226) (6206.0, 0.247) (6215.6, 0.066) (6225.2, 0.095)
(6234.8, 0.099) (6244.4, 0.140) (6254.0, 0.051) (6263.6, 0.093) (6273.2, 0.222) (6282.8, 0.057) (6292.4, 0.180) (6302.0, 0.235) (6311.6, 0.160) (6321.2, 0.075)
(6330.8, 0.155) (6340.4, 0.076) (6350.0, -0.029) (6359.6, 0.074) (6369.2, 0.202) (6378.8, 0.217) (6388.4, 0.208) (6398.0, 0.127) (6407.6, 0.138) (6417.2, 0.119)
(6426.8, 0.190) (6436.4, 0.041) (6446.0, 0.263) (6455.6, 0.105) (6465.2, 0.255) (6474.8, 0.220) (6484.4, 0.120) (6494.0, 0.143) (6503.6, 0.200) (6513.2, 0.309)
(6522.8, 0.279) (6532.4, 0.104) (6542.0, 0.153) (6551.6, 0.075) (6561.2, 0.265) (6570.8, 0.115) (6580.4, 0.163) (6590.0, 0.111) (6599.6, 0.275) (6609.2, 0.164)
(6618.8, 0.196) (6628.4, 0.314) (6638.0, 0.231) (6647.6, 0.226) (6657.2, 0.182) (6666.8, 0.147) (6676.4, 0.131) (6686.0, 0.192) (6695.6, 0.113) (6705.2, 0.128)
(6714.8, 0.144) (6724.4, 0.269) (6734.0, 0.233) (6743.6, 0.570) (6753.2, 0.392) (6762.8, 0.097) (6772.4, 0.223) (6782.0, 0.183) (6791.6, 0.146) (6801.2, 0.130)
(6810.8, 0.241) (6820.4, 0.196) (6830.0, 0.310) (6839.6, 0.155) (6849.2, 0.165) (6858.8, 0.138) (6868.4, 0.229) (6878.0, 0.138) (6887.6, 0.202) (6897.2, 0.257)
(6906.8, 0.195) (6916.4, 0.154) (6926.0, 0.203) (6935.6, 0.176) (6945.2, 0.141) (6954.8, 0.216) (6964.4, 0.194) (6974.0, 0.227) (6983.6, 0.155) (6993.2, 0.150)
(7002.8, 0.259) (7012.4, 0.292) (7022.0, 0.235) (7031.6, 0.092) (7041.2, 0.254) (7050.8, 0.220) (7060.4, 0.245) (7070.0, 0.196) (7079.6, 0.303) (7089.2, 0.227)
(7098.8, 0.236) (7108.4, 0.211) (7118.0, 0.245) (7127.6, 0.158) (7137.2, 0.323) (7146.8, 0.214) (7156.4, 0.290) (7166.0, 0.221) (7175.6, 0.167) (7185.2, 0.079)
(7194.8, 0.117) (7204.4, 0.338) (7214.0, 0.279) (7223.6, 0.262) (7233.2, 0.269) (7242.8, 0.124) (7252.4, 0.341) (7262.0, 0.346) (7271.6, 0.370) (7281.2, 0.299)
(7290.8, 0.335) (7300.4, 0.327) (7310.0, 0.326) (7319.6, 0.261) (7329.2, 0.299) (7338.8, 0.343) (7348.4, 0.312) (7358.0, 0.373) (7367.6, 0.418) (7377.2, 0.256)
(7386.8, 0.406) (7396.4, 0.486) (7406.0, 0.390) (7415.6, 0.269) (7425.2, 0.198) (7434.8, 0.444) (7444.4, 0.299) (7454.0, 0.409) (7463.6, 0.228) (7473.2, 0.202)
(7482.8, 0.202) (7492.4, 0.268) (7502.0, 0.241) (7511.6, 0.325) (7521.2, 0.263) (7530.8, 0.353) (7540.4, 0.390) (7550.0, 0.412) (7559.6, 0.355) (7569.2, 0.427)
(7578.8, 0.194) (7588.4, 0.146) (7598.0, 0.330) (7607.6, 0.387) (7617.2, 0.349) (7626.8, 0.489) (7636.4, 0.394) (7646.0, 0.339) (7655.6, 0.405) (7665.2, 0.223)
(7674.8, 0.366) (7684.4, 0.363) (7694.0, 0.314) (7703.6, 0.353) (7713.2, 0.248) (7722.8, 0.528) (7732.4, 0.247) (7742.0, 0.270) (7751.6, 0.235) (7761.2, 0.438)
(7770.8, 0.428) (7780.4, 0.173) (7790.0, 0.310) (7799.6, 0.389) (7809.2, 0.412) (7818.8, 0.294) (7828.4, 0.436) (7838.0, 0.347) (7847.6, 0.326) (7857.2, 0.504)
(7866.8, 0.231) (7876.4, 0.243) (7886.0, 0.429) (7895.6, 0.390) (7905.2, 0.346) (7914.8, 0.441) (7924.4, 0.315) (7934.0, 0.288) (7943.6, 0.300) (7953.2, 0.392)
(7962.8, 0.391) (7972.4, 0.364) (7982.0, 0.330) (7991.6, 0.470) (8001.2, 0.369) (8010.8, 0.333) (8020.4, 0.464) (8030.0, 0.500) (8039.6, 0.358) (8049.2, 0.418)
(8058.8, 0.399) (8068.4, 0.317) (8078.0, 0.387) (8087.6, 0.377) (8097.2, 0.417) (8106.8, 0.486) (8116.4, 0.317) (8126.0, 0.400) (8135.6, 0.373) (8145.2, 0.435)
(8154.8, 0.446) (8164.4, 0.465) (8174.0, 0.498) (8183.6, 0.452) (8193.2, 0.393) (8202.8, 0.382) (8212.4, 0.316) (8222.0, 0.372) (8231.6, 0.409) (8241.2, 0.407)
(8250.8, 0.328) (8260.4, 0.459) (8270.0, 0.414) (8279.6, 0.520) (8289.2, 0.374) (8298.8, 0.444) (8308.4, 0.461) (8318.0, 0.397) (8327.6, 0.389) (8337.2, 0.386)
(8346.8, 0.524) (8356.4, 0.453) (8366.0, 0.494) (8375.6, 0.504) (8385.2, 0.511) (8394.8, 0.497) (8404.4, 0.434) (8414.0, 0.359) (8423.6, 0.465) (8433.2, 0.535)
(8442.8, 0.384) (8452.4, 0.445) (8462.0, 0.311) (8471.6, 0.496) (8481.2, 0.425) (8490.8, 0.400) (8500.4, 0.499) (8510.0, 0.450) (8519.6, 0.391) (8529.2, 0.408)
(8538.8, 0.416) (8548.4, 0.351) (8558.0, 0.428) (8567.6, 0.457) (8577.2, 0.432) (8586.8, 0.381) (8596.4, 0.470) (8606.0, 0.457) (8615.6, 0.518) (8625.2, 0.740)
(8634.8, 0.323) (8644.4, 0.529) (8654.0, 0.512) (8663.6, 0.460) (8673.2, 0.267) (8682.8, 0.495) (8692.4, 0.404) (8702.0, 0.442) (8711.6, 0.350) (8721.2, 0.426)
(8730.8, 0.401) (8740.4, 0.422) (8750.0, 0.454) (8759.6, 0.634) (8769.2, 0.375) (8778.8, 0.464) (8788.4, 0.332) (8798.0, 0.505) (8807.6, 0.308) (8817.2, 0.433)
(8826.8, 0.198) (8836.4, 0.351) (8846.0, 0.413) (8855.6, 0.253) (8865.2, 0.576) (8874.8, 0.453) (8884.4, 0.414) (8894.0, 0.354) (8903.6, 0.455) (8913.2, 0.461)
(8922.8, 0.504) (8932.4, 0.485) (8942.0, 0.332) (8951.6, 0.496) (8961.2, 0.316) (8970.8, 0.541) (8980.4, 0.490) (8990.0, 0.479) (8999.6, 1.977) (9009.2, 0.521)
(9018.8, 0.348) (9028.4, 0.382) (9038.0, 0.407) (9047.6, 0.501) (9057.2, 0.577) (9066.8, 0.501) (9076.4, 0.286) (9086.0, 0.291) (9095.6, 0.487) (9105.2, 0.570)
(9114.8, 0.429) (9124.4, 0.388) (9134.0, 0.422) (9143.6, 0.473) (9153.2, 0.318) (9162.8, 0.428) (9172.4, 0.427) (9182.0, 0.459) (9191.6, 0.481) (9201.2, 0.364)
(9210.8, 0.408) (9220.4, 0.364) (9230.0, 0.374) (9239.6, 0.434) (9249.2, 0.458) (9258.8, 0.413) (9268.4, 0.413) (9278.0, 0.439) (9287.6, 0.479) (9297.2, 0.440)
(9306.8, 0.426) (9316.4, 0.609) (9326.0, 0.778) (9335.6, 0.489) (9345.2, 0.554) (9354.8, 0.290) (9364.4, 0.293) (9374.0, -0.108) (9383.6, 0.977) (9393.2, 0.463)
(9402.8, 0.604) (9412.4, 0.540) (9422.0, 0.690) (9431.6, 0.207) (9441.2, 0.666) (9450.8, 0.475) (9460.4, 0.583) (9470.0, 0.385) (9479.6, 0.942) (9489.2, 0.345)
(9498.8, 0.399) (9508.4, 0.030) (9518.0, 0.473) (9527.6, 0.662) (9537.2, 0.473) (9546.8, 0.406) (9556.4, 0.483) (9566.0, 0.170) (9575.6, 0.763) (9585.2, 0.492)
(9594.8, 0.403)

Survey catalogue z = 0.809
